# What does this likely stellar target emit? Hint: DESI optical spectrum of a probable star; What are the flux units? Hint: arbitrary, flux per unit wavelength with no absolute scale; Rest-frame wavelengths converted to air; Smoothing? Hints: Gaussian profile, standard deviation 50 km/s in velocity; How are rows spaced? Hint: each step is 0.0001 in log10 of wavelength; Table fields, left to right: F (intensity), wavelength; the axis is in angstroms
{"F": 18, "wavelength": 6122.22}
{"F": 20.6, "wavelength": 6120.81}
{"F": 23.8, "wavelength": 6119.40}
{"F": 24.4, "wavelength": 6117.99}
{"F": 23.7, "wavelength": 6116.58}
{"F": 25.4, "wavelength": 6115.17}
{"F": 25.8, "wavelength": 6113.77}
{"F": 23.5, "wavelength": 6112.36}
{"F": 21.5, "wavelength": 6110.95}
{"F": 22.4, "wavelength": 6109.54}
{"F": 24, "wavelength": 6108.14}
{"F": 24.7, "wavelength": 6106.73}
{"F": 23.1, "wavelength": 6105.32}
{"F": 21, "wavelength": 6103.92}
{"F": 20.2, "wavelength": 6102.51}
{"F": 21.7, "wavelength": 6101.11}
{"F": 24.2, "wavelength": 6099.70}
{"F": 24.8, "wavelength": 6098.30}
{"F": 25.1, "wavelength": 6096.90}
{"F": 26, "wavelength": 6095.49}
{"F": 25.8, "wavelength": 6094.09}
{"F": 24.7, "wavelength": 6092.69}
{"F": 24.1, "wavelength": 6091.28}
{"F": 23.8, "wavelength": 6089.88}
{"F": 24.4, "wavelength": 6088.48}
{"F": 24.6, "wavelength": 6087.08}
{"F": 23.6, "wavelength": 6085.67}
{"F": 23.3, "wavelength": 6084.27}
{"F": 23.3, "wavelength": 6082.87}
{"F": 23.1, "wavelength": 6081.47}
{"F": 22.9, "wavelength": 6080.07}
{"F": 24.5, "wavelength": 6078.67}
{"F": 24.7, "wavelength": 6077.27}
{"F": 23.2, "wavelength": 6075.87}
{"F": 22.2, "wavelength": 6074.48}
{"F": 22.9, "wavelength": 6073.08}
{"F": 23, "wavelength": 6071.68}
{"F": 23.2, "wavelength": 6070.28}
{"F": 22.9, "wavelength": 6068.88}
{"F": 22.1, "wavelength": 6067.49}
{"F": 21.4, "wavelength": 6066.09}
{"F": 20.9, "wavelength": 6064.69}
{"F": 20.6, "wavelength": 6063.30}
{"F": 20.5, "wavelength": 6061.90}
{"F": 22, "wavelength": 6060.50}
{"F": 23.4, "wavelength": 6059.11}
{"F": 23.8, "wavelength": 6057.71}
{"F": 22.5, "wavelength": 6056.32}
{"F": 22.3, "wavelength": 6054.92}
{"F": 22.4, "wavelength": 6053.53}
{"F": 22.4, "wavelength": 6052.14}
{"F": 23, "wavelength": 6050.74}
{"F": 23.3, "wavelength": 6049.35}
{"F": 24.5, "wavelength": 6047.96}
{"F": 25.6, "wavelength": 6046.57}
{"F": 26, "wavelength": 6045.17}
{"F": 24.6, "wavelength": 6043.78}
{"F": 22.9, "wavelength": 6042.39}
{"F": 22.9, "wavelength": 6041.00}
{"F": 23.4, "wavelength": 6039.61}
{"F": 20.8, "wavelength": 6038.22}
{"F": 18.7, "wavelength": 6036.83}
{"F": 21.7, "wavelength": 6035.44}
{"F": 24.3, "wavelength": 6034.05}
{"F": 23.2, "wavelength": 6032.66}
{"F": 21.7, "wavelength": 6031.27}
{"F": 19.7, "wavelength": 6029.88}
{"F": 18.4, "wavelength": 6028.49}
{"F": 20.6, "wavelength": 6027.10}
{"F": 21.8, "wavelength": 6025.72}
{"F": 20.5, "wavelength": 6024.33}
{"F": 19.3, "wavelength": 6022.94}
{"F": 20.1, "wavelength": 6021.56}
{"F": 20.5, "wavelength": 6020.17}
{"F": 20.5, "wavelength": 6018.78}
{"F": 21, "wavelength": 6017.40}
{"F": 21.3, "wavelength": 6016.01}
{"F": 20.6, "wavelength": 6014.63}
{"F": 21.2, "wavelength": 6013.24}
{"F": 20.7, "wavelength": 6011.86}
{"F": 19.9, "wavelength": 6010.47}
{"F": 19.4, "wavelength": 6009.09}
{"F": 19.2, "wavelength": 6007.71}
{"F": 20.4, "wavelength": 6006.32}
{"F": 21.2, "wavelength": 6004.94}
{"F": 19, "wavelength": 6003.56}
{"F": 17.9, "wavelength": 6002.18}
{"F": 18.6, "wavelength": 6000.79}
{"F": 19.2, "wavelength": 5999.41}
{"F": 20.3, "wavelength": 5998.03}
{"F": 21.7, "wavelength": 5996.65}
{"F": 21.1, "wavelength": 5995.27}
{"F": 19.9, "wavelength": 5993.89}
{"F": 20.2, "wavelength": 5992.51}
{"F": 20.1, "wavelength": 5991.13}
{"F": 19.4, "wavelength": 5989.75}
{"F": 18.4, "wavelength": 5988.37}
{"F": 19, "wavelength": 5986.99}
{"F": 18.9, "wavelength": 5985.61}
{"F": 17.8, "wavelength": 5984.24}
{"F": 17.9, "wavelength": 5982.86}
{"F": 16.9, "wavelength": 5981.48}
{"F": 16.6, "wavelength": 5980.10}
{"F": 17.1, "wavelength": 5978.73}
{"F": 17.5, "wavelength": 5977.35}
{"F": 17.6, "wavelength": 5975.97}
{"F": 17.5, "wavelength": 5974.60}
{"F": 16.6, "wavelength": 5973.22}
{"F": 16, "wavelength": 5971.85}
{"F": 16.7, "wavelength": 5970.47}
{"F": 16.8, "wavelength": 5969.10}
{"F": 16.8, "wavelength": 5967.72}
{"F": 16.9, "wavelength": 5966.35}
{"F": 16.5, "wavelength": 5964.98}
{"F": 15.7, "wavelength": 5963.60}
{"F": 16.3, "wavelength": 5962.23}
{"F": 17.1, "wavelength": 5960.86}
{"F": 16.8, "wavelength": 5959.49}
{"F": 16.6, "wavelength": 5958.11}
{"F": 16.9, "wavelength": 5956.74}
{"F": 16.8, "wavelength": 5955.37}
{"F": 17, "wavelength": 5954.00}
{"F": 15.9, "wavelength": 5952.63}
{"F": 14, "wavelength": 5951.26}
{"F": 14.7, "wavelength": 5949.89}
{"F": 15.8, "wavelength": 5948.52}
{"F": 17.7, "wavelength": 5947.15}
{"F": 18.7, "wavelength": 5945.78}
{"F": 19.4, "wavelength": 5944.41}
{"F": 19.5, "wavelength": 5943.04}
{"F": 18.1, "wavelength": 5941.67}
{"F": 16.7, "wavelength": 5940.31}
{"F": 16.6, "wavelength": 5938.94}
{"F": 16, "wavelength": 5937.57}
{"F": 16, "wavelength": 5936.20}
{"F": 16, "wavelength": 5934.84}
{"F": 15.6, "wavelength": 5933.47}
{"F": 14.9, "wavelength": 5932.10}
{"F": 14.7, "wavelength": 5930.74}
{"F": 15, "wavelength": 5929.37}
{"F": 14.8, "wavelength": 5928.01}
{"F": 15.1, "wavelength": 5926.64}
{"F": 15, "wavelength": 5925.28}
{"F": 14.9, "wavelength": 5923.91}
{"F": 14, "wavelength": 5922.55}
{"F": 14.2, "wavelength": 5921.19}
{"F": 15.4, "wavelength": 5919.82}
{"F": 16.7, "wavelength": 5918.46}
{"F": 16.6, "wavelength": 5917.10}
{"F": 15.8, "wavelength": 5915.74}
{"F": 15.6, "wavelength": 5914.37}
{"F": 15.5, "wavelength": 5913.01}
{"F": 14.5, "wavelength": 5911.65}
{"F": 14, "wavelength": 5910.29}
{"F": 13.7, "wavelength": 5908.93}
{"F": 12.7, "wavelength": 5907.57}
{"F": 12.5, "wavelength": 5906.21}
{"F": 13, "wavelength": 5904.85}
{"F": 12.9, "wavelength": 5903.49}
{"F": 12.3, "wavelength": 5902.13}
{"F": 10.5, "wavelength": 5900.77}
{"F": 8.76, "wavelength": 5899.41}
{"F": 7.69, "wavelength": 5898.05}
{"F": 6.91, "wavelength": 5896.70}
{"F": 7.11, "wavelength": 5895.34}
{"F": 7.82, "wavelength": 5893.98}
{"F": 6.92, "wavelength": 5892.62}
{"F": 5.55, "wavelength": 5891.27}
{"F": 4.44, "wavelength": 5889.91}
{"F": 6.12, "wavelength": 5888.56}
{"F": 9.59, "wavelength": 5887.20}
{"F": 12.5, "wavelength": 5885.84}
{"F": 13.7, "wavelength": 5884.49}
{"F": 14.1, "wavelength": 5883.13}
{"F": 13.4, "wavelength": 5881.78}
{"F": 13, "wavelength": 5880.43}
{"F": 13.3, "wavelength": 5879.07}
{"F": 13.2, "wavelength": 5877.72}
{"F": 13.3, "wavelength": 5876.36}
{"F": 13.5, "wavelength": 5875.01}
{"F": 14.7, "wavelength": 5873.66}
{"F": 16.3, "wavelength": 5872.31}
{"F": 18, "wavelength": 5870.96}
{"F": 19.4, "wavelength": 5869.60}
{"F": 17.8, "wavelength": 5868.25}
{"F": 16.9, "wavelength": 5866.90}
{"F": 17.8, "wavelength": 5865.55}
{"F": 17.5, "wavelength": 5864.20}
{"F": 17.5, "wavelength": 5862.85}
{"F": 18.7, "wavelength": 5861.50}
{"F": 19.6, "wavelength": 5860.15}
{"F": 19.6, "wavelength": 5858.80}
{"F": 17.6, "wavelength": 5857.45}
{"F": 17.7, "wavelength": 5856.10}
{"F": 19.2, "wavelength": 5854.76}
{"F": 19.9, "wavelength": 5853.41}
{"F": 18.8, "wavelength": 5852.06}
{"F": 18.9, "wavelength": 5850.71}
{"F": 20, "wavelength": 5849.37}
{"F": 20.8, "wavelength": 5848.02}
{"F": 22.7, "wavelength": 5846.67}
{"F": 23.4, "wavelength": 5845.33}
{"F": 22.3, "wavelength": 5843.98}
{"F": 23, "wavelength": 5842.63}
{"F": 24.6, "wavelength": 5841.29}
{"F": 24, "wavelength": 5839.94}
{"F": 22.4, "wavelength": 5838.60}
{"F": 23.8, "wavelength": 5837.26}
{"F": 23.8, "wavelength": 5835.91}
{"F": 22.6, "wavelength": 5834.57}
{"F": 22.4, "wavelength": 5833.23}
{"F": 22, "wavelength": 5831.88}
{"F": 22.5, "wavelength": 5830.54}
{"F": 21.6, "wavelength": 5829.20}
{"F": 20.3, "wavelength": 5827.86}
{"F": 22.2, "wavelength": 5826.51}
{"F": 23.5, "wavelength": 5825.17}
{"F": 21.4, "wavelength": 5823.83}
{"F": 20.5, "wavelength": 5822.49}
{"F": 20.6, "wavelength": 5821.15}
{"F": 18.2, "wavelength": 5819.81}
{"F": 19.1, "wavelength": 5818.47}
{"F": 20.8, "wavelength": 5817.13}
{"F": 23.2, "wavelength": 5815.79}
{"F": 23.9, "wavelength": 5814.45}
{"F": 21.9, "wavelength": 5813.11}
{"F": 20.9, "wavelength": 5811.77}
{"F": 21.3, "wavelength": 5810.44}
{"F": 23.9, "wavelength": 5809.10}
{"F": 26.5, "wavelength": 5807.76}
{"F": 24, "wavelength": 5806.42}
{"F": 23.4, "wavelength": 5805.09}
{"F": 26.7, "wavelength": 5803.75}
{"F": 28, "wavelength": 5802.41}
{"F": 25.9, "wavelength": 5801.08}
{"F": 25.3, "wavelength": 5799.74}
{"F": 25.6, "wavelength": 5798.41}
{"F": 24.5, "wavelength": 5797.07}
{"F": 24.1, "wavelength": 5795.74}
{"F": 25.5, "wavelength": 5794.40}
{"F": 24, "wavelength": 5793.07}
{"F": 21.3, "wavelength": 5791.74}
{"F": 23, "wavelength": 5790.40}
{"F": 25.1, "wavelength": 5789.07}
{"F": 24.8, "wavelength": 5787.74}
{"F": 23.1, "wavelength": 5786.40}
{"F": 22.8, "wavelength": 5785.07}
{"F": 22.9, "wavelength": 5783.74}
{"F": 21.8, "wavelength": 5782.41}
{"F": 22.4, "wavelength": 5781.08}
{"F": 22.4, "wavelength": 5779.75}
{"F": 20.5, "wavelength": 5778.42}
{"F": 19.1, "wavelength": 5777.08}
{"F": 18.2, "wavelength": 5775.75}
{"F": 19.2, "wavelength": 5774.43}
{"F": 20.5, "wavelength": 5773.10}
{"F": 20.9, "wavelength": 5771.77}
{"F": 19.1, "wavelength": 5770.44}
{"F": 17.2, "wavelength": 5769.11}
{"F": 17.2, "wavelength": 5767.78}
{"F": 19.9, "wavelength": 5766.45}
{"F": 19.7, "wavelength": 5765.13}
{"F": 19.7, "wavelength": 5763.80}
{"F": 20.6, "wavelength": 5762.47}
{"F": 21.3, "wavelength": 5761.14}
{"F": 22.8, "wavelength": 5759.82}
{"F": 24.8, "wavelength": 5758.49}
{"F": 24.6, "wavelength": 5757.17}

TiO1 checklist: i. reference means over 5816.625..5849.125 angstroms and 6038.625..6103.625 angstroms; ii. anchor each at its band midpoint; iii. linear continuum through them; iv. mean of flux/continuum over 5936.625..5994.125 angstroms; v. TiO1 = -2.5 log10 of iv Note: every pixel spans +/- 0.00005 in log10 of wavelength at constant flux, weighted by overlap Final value 0.30 mag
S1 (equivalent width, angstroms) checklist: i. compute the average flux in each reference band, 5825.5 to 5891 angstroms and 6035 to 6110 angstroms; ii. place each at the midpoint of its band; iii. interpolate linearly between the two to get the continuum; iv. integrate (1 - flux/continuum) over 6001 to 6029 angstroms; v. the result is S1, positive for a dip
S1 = 2.08 angstroms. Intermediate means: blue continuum 18.1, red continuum 23.1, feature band 20.2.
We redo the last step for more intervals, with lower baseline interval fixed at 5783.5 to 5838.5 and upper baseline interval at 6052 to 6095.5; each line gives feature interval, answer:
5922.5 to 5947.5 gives 7.37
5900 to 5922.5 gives 8.77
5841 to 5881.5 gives 8.60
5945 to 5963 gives 5.15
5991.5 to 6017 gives 3.30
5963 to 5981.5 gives 5.04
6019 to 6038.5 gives 1.94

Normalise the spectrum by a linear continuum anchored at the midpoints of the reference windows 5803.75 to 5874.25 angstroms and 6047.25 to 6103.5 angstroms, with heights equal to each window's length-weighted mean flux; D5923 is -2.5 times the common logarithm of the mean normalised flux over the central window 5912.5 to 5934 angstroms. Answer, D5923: 0.38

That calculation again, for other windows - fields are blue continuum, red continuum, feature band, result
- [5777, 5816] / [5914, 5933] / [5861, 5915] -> 0.35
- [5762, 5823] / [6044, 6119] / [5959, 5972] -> 0.35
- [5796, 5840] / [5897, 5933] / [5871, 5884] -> 0.23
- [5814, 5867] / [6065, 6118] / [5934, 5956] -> 0.29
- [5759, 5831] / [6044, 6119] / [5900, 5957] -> 0.43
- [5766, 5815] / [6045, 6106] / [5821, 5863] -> 0.07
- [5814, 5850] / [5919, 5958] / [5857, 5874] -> 0.13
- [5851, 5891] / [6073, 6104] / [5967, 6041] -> 0.05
